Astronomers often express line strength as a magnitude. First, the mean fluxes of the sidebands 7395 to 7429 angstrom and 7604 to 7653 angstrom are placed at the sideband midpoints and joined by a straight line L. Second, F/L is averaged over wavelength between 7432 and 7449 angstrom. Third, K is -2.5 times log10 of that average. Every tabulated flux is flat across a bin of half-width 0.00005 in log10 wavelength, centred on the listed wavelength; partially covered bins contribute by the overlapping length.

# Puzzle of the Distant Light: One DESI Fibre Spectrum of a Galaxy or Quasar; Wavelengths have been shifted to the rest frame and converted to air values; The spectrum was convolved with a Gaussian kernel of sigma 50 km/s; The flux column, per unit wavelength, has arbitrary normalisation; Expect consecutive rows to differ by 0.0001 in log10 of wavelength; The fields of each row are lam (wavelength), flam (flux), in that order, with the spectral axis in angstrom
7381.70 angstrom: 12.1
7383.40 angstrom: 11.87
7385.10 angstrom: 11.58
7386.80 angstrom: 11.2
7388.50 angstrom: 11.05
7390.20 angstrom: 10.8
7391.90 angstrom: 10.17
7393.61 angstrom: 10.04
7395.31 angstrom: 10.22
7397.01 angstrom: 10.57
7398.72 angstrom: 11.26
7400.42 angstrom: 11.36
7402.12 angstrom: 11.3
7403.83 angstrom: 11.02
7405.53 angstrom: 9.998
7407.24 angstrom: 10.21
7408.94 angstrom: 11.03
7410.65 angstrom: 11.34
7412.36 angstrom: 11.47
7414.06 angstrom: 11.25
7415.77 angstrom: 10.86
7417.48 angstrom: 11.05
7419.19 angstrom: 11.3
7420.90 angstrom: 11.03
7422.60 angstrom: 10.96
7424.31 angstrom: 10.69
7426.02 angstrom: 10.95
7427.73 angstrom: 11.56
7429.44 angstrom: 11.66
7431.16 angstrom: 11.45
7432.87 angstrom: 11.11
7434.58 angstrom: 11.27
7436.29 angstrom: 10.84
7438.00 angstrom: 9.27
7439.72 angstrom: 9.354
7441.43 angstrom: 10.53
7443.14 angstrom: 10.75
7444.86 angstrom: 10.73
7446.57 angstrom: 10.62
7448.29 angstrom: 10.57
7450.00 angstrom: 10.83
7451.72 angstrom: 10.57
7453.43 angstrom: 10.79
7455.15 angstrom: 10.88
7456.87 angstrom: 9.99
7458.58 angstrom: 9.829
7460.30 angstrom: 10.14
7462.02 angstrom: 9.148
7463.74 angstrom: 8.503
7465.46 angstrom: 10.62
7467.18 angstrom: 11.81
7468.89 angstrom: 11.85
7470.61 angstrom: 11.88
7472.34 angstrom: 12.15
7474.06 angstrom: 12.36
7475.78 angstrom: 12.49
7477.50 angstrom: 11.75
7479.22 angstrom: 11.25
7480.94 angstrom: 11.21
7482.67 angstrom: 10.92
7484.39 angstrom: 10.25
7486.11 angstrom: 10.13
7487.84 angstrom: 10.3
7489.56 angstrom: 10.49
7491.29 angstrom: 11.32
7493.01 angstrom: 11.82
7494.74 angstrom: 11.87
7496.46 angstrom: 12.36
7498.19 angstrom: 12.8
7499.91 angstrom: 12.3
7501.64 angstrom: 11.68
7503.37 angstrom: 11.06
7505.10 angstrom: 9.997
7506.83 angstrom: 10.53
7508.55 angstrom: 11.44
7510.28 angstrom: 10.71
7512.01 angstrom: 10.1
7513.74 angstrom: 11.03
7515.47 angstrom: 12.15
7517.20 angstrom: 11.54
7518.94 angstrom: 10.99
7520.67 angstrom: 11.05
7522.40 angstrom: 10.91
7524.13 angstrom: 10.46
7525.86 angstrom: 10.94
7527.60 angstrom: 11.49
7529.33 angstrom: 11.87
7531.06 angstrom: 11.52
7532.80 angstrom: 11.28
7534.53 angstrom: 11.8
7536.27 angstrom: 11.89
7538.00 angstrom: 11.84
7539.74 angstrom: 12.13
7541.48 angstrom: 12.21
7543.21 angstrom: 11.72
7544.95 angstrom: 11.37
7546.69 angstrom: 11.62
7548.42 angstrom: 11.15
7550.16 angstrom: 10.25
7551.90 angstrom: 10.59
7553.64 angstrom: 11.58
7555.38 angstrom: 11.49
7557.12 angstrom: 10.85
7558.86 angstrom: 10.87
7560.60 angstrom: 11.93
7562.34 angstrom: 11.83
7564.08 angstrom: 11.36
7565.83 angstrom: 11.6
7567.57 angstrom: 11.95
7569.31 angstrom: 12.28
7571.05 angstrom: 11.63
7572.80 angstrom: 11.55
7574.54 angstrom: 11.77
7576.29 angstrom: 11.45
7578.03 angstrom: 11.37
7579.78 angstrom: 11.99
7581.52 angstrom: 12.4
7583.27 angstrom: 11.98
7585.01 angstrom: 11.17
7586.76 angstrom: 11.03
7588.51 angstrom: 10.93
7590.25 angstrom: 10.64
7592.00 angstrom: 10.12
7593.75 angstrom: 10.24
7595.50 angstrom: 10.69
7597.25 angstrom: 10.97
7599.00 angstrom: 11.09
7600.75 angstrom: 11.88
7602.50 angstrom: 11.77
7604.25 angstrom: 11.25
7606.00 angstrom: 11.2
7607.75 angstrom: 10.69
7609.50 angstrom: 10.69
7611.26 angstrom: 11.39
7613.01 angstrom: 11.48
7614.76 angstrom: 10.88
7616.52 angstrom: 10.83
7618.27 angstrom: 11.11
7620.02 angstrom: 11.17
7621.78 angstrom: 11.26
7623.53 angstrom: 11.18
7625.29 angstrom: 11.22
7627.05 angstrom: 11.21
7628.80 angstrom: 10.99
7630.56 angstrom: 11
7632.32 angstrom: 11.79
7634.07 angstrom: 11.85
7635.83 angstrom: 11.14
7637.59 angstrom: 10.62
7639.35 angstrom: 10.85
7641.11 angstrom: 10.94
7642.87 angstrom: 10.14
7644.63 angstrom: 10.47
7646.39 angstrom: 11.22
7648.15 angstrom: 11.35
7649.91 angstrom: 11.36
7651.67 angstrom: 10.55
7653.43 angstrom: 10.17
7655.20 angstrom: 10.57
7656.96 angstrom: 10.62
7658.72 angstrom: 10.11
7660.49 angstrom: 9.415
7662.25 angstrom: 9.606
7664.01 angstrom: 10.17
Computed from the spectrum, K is 0.050 mag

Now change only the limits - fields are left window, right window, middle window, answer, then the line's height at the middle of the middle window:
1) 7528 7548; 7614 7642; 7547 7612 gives 0.02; 11.5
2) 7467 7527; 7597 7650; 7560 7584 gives -0.06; 11.2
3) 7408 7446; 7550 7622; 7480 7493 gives 0.03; 11.1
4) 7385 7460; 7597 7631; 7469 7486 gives -0.06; 10.9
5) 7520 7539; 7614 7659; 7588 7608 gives 0.01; 11.1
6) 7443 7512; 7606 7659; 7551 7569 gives -0.04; 11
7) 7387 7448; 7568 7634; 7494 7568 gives -0.03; 11.1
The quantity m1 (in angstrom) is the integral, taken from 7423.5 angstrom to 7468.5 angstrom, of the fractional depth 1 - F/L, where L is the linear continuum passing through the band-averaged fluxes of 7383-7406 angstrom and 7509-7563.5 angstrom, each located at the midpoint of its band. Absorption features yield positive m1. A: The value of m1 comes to 1.9 angstrom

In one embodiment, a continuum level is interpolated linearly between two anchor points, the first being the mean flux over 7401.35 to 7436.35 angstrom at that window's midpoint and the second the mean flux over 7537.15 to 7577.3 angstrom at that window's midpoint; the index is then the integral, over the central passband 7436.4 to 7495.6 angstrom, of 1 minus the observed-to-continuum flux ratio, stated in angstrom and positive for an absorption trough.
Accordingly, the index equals 2.3 angstrom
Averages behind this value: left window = 11.1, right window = 11.5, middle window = 10.8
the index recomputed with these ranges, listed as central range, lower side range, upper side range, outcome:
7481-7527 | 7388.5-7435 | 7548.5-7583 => 0.7 angstrom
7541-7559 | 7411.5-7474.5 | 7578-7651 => -0.4 angstrom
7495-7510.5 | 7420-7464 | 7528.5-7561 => -0.5 angstrom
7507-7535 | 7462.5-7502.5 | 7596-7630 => 0.3 angstrom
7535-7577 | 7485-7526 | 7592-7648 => -1.6 angstrom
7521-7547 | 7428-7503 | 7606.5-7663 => -1.4 angstrom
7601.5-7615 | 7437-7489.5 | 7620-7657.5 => -0.3 angstrom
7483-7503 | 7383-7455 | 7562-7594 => -0.4 angstrom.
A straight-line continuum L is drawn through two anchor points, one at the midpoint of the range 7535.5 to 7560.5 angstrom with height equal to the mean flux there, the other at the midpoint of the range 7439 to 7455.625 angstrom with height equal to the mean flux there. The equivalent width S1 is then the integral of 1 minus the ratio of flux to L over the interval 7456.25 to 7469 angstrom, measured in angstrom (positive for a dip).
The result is 0.7 angstrom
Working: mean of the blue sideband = 10.6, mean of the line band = 10.2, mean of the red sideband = 11.4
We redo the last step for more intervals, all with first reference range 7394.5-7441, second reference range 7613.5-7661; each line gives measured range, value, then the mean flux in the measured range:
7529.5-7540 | -0.8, 11.7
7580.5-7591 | -0.5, 11.4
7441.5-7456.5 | 0.3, 10.7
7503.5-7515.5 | 0.1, 10.8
